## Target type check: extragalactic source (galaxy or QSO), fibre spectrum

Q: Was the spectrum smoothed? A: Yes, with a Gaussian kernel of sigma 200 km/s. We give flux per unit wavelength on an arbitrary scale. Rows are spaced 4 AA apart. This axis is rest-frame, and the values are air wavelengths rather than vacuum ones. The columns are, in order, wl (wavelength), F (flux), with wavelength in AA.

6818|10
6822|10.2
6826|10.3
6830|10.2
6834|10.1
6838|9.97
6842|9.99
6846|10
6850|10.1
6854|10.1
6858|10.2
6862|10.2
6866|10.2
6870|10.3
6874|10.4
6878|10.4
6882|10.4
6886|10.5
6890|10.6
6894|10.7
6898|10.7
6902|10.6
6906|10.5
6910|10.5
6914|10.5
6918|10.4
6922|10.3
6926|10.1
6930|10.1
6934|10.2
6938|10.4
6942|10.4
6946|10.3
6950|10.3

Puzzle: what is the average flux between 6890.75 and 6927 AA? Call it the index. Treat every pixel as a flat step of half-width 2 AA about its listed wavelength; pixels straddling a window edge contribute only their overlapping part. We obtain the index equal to 10.5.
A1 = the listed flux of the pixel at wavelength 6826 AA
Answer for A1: 10.3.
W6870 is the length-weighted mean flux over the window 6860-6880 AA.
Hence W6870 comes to 10.3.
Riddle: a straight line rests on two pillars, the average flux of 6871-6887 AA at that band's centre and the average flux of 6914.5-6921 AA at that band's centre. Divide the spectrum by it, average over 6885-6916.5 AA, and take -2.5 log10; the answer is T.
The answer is -0.017 mag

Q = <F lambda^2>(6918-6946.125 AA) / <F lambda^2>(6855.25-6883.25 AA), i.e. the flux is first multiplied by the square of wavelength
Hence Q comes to 1.0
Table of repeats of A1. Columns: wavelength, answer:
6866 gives 10.2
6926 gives 10.1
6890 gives 10.6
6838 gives 9.97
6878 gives 10.4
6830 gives 10.2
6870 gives 10.3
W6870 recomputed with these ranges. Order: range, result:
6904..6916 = 10.5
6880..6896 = 10.5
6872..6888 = 10.4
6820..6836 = 10.2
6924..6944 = 10.2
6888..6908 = 10.6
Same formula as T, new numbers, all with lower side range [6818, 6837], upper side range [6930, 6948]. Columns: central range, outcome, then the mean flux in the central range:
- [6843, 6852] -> 0.02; 10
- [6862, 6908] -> -0.02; 10.5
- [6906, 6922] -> -0.02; 10.4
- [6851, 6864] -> 0.00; 10.2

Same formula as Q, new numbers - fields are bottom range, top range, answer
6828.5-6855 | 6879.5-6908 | 1.07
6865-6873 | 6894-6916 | 1.04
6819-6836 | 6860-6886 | 1.03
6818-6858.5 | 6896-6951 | 1.05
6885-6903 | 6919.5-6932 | 0.97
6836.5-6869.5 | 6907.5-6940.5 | 1.04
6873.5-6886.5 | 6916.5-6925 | 1.00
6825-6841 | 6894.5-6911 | 1.07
